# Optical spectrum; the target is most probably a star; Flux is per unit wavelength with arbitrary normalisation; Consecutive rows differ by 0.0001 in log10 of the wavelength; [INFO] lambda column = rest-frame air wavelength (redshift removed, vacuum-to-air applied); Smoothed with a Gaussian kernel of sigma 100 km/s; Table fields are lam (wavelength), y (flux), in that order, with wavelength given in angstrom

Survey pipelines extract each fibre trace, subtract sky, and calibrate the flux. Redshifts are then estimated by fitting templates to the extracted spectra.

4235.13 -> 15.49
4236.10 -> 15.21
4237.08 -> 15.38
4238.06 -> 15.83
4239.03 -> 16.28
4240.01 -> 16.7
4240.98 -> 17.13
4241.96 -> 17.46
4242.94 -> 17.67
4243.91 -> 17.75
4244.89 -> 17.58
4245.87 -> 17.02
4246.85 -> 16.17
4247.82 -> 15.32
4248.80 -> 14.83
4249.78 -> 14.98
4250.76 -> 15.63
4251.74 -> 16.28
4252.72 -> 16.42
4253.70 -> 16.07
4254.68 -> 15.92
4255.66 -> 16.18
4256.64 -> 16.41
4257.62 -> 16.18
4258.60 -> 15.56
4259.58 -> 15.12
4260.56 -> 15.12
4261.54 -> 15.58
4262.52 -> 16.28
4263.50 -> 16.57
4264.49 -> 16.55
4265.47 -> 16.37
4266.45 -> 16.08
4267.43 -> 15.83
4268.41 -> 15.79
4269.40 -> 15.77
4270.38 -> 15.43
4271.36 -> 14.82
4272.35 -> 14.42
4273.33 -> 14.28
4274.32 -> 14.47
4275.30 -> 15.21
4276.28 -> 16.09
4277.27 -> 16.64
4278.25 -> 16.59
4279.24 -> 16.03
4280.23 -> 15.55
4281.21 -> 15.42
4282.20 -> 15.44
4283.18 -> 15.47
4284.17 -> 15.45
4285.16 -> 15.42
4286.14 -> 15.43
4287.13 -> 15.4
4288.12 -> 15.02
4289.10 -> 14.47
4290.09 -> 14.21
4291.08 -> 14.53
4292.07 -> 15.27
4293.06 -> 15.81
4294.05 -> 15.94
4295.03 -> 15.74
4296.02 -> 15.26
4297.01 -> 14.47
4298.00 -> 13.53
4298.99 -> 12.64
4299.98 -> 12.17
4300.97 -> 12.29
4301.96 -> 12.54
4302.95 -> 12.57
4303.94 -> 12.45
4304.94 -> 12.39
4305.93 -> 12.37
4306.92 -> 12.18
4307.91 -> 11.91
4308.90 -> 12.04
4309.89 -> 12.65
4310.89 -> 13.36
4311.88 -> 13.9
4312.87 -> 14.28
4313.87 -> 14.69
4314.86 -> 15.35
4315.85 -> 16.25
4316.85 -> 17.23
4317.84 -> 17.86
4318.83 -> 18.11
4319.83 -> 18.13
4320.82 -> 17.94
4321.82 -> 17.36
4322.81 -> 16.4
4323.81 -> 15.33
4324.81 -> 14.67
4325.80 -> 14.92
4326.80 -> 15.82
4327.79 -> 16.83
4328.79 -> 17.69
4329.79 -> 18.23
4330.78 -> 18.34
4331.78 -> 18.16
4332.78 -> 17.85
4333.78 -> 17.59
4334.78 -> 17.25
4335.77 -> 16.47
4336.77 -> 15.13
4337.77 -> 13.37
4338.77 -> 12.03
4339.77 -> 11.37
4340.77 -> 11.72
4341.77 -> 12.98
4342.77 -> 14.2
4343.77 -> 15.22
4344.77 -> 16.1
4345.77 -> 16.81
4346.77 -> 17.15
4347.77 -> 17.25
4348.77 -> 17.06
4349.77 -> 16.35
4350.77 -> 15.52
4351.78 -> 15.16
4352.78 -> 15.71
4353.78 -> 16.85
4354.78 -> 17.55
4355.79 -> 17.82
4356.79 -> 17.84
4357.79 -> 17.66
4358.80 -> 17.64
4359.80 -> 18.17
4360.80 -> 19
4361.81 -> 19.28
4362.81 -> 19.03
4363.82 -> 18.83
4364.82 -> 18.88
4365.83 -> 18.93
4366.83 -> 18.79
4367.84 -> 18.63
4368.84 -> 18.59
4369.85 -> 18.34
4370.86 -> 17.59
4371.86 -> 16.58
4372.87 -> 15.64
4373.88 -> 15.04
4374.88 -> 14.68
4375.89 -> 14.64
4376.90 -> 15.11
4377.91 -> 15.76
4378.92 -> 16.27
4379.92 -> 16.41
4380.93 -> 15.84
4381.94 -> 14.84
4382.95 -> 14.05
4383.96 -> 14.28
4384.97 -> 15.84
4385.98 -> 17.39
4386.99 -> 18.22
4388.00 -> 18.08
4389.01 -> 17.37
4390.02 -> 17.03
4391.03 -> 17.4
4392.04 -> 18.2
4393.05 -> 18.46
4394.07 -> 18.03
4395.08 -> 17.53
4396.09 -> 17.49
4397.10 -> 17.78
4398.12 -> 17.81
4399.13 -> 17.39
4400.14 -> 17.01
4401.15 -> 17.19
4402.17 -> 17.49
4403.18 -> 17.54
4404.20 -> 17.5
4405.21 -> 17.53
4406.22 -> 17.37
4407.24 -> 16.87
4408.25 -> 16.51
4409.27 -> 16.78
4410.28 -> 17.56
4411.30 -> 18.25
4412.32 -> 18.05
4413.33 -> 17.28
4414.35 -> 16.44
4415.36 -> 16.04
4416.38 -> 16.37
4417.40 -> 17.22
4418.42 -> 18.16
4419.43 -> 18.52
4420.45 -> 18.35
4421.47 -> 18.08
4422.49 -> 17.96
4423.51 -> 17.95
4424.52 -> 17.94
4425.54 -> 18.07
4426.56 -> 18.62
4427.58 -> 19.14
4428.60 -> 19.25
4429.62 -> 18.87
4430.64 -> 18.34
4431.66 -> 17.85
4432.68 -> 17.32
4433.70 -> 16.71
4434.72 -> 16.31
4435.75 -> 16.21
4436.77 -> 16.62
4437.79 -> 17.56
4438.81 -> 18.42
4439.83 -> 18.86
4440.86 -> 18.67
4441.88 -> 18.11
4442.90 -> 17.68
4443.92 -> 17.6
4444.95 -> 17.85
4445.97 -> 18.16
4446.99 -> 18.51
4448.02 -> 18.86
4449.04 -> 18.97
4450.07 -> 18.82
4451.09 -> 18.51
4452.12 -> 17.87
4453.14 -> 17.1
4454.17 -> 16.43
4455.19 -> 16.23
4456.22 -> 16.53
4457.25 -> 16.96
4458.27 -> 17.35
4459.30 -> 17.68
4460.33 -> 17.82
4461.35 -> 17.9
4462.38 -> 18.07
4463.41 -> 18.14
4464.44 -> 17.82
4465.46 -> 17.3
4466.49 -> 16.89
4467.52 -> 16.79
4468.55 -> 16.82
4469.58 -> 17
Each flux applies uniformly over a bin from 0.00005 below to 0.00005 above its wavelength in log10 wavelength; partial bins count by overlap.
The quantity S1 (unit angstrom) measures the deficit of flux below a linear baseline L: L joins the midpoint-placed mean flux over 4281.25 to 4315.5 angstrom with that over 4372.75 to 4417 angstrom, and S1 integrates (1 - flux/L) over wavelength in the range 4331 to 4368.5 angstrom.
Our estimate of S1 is -2.7 angstrom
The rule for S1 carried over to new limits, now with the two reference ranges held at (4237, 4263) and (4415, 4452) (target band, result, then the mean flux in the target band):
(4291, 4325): 4.5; 14.6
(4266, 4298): 2.3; 15.3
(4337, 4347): 1.8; 14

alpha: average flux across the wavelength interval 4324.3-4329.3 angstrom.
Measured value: 16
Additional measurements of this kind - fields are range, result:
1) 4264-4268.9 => 16.2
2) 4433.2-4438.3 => 16.7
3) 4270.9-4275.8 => 14.6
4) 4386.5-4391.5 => 17.6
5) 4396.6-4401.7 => 17.4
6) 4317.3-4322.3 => 17.9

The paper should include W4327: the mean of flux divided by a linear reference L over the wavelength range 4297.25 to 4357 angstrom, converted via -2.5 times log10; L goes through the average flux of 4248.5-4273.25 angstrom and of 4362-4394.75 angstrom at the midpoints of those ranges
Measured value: 0.08 mag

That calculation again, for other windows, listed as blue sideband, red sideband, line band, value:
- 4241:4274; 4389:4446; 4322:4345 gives 0.081 mag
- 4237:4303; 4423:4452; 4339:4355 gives 0.091 mag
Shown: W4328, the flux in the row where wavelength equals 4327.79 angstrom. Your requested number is 16.83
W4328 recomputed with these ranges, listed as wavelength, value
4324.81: 14.67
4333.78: 17.59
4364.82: 18.88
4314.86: 15.35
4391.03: 17.4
